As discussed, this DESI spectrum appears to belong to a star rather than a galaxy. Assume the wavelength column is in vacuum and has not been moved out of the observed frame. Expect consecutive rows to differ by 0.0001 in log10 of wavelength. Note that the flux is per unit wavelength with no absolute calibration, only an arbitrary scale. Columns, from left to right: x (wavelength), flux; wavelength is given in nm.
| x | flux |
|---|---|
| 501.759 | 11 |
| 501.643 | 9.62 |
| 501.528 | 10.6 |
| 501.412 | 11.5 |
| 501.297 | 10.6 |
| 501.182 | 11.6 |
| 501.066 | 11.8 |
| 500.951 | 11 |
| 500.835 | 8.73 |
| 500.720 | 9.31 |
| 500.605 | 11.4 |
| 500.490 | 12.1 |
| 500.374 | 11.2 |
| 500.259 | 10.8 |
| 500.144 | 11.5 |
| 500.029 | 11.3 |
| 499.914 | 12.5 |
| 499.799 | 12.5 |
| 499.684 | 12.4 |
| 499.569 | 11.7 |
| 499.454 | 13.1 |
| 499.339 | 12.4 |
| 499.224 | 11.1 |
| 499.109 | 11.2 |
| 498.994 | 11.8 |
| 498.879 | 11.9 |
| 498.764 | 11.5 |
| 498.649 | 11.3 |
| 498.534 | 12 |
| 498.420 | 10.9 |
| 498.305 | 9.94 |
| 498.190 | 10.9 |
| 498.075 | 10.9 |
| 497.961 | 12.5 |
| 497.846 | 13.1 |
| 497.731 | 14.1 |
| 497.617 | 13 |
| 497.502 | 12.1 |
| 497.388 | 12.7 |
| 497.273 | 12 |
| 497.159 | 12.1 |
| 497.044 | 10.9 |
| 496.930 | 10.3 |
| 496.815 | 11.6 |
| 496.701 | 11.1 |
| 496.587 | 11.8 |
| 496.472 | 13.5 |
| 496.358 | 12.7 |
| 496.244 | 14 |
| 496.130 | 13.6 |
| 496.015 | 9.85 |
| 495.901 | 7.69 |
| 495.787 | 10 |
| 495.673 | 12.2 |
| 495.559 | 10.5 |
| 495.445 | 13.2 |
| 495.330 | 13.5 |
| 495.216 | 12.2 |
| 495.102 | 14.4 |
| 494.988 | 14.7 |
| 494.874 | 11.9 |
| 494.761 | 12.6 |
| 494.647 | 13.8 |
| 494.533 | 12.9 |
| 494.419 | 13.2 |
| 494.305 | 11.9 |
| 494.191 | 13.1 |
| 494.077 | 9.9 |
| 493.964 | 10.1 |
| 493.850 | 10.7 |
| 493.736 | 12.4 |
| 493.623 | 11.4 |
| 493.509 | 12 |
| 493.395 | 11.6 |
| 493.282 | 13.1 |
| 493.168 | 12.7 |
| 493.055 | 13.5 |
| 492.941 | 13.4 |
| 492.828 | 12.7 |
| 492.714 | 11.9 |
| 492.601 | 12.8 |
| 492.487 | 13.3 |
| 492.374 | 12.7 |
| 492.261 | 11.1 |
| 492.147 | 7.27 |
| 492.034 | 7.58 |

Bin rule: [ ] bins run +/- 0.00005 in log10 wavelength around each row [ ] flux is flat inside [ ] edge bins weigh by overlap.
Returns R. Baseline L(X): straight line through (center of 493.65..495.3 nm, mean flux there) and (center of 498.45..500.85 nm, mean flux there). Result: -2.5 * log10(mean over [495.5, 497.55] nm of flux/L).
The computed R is 0.04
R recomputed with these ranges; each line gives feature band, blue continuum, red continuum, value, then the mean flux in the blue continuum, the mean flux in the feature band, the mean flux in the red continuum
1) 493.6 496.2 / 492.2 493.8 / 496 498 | 0.03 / 12.4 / 12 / 12.3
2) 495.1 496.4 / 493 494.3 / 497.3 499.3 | 0.00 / 11.9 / 11.9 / 11.8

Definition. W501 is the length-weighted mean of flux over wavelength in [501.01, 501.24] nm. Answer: 11.7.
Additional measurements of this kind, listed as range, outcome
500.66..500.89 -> 9.07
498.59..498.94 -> 11.6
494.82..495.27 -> 13.3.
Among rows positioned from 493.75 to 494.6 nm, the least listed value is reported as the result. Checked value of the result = 9.9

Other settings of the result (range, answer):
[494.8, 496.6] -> 7.69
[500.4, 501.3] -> 8.73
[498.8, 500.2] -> 11.1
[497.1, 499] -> 9.94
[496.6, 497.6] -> 10.3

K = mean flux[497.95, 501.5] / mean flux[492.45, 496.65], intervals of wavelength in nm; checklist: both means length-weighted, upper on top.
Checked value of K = 0.9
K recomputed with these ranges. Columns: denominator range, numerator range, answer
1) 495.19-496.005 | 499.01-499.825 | 1.07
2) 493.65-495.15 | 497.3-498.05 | 1.03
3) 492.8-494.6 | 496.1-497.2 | 1.00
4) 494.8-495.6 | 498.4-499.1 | 0.89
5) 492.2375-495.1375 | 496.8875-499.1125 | 0.95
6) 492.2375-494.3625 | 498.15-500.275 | 0.96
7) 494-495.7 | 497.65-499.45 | 0.93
